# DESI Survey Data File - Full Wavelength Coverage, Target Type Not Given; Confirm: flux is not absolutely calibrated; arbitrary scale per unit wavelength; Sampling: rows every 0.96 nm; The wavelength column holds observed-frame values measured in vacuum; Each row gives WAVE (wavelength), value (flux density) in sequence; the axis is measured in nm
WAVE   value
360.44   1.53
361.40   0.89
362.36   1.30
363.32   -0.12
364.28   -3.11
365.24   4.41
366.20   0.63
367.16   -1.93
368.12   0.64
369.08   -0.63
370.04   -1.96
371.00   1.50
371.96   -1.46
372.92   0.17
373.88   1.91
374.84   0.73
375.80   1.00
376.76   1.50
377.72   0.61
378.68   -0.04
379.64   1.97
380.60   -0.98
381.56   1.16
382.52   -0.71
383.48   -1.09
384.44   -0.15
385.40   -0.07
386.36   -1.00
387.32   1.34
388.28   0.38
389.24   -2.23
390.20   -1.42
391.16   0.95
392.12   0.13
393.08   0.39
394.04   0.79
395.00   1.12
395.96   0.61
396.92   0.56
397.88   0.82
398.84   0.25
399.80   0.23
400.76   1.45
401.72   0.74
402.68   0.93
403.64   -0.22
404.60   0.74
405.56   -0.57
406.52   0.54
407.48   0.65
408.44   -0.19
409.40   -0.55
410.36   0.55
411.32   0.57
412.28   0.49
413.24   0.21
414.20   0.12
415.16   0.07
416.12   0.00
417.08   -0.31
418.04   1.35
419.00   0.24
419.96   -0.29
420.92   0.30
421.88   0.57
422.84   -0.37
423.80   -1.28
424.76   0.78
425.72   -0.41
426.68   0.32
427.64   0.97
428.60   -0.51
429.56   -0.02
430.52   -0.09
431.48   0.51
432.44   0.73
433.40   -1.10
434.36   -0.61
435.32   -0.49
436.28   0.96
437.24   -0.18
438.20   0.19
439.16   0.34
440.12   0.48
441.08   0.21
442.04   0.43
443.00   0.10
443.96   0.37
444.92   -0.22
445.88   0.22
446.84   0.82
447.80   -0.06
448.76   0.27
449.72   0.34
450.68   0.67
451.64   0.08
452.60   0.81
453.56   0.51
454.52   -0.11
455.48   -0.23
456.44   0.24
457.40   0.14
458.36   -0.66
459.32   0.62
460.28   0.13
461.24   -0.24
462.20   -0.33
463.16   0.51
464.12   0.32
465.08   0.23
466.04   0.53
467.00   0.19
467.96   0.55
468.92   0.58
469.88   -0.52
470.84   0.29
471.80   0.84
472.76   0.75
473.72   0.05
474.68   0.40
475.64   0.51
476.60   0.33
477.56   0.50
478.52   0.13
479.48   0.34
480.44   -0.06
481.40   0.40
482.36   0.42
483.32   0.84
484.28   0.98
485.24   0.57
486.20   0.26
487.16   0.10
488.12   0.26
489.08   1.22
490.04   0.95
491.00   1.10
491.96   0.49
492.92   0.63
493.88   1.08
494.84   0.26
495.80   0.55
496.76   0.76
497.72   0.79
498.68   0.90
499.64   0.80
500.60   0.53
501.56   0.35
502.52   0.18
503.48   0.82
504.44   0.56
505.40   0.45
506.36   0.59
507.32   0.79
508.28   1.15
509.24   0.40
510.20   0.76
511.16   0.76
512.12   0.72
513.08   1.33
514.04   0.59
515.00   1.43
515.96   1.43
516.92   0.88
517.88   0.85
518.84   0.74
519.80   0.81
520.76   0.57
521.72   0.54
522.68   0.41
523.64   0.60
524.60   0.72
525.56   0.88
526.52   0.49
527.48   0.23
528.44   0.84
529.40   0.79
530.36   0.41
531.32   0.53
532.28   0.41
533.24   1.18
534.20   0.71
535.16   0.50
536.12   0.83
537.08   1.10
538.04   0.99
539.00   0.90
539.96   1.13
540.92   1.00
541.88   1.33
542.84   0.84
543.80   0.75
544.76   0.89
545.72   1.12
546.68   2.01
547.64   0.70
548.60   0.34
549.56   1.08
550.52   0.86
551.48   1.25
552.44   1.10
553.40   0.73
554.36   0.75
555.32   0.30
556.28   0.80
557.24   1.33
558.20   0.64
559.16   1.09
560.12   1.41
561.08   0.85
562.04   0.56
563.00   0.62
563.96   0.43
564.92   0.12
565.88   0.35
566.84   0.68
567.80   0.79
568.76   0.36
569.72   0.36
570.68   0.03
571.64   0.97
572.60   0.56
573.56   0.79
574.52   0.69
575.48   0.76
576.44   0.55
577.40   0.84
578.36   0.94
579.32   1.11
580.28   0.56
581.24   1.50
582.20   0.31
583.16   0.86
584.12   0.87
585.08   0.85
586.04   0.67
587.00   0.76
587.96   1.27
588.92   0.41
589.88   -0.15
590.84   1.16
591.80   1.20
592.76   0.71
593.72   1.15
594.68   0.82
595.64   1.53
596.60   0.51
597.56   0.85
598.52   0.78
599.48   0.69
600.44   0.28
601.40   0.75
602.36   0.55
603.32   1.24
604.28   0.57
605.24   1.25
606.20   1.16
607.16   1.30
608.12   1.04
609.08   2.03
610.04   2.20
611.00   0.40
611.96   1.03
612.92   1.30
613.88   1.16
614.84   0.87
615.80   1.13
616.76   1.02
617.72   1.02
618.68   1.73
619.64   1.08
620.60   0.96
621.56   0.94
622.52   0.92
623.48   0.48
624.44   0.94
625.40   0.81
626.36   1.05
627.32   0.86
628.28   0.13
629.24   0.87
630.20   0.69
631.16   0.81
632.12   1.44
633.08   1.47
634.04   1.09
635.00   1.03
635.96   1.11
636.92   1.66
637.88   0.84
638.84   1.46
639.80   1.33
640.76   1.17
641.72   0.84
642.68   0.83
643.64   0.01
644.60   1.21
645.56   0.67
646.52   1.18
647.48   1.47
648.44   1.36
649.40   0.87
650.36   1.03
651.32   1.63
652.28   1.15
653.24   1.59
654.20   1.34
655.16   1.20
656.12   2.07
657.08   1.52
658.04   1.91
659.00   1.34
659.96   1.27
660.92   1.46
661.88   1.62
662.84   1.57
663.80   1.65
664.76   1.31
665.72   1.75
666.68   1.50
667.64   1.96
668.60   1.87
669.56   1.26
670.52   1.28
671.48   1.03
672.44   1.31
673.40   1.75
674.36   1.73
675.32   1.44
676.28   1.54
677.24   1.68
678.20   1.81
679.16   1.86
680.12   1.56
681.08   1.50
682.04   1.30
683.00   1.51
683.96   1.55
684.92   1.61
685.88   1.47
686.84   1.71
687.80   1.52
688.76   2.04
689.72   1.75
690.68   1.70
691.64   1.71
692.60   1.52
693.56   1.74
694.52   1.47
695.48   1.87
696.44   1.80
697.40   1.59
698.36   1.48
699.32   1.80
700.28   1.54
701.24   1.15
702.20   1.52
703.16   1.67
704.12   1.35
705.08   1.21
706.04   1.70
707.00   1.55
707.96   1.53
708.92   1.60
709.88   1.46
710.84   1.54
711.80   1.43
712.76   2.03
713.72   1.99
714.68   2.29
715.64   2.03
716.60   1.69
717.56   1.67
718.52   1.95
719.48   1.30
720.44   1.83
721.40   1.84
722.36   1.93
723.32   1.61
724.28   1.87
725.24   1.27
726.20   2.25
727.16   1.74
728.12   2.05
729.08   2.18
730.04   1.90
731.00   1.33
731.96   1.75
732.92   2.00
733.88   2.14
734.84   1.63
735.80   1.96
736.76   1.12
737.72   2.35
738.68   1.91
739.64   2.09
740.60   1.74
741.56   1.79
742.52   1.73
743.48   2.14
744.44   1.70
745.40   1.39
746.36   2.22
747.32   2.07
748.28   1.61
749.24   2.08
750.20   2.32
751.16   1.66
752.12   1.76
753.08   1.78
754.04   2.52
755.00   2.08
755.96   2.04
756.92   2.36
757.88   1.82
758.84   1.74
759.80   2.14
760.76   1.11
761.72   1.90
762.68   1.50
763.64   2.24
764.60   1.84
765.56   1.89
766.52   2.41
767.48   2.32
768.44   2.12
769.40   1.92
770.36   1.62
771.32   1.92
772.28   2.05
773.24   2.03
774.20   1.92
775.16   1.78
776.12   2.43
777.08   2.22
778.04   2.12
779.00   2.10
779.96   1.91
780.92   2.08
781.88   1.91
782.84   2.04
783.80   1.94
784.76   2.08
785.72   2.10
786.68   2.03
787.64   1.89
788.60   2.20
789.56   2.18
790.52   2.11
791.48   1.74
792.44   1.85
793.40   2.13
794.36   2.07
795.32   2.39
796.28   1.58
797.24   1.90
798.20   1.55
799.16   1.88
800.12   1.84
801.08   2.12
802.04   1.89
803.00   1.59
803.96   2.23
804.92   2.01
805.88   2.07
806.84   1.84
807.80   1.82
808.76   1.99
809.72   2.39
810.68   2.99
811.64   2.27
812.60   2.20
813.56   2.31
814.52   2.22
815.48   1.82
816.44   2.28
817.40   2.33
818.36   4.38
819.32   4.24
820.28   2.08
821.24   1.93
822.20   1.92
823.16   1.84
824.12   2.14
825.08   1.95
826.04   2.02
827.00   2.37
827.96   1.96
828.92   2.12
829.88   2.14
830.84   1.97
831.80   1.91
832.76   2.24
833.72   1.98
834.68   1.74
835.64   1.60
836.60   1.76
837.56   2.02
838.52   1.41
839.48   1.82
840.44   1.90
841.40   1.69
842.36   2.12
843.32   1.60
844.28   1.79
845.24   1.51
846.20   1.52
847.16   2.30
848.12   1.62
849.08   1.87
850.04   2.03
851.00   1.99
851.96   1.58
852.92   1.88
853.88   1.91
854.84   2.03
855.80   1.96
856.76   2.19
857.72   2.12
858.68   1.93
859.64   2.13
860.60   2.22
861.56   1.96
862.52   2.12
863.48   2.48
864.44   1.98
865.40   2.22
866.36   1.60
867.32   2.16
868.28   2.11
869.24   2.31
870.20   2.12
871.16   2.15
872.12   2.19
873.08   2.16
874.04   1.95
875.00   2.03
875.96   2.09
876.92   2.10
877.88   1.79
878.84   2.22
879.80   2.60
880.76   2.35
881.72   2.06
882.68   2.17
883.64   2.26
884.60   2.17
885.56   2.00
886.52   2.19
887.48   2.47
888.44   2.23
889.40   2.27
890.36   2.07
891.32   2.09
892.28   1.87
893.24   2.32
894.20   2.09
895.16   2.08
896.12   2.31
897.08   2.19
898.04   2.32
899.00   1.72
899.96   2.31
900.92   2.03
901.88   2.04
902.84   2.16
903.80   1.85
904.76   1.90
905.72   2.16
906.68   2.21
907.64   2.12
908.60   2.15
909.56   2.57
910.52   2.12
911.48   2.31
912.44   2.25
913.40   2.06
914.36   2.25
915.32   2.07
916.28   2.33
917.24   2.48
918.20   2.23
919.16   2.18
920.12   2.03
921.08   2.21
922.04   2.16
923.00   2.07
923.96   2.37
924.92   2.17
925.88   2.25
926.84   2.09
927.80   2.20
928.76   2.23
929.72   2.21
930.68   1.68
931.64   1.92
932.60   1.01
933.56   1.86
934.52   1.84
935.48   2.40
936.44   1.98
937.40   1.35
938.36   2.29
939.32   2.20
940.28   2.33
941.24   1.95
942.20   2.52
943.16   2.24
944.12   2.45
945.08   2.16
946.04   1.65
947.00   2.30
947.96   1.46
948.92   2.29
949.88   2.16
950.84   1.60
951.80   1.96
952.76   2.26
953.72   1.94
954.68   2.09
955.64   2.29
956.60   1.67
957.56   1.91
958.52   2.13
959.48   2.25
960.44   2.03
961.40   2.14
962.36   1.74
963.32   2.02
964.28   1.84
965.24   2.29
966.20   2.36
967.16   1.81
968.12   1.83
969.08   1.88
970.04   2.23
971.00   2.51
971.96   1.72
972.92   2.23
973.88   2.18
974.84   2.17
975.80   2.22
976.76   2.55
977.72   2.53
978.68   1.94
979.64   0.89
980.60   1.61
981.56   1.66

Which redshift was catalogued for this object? 0.635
